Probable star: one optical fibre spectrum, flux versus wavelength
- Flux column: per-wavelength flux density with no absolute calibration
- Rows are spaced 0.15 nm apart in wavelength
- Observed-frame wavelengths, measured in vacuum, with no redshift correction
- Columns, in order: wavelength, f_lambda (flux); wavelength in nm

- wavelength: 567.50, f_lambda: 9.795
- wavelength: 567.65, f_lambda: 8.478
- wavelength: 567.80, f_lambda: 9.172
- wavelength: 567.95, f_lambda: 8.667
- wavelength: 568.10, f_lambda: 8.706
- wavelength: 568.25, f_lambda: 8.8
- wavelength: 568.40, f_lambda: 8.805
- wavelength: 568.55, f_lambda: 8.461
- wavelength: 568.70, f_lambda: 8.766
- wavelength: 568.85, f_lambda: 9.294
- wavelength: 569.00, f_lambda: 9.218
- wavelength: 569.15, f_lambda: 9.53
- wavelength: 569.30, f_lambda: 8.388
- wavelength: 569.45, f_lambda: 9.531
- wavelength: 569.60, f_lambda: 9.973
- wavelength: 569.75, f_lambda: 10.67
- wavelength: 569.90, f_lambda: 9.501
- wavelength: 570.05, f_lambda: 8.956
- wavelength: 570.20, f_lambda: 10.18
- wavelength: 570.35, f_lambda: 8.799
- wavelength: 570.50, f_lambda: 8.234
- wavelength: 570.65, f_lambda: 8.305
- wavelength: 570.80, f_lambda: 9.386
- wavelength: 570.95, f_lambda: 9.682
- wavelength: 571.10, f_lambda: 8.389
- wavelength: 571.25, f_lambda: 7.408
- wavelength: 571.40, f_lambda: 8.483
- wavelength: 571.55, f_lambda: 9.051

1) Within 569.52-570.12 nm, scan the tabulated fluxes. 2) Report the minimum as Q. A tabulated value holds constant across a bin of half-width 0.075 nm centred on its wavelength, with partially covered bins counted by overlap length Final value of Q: 8.956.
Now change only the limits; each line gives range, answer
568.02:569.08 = 8.461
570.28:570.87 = 8.234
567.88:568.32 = 8.667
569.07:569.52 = 8.388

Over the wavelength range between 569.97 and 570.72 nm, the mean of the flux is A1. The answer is 8.9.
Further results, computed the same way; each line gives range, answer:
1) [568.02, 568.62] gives 8.69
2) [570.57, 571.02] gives 9.11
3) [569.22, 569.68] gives 9.31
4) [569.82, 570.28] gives 9.55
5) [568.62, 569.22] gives 9.19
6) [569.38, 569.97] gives 9.93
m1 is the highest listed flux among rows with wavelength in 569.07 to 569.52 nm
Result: 9.531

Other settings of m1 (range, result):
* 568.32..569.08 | 9.294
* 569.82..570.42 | 10.18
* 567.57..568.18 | 9.172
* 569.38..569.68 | 9.973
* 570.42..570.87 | 9.386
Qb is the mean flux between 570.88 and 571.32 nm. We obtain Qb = 8.49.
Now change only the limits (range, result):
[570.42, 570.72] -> 8.28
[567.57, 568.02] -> 8.78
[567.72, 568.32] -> 8.83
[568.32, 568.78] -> 8.69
